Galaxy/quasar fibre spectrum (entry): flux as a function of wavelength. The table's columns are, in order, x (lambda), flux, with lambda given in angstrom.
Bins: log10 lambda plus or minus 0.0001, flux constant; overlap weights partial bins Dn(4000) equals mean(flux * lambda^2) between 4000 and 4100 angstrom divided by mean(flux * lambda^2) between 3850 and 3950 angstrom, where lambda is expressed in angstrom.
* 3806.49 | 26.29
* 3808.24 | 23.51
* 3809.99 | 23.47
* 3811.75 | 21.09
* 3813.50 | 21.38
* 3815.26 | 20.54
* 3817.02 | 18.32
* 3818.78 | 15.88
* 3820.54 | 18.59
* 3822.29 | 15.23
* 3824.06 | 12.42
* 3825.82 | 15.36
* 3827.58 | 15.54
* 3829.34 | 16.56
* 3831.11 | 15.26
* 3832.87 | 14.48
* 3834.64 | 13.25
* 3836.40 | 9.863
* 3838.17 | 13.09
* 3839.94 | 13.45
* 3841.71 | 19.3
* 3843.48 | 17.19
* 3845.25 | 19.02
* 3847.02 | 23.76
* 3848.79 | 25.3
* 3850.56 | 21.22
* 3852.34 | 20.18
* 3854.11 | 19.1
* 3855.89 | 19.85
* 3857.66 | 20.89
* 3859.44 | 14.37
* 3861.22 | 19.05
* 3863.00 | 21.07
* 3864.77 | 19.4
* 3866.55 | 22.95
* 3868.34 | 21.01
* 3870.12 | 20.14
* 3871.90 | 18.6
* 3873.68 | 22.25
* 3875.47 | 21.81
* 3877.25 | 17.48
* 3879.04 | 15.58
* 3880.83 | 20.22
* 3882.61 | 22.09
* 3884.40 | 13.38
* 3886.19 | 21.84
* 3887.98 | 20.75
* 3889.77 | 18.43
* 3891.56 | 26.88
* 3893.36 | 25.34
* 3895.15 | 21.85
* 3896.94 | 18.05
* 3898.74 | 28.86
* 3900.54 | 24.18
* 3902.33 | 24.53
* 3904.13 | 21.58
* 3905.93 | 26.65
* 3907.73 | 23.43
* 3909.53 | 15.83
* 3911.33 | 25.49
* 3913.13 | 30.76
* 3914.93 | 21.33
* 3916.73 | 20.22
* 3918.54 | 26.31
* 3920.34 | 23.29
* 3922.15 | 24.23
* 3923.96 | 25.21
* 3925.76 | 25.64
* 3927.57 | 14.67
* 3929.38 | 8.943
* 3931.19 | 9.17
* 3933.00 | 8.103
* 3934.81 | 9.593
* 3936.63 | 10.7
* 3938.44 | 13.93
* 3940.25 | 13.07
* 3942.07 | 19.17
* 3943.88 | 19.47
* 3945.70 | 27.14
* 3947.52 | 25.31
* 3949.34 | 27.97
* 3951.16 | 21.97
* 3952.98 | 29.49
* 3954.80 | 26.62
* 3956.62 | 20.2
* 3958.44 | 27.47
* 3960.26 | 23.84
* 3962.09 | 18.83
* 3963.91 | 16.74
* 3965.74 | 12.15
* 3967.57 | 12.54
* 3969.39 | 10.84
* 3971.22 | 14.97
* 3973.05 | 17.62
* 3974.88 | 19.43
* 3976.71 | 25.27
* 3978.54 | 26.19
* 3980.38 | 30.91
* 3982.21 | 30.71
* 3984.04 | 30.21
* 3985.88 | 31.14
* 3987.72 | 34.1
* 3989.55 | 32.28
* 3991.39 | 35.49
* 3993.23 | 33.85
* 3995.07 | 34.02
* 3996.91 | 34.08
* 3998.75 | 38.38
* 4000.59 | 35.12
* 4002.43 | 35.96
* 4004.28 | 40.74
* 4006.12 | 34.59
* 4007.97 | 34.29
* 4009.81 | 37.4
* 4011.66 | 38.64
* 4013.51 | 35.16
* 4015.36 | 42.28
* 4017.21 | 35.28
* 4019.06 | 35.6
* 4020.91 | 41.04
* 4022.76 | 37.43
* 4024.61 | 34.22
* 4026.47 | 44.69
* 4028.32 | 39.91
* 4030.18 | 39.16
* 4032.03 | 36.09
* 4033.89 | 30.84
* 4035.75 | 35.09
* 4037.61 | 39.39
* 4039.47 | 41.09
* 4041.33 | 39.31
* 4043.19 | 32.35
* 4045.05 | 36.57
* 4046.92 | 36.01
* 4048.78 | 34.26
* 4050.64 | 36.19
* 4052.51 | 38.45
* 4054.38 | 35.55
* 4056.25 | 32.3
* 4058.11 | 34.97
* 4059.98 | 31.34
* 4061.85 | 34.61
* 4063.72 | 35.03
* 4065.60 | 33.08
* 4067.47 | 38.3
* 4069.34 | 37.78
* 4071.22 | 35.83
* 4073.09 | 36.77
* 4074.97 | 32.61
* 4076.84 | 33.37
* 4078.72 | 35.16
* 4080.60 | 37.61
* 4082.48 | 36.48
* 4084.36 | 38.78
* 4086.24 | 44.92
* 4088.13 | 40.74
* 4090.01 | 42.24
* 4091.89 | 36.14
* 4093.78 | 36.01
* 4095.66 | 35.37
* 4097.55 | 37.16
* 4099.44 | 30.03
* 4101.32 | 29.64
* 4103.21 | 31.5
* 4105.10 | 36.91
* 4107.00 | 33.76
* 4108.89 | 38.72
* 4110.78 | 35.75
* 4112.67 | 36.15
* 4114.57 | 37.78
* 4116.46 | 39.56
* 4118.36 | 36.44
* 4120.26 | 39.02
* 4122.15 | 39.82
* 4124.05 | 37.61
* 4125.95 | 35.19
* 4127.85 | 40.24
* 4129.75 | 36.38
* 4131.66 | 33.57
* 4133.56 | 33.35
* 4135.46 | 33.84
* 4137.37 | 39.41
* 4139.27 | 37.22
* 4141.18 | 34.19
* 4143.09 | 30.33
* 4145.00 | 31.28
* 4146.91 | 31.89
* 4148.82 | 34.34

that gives 1.9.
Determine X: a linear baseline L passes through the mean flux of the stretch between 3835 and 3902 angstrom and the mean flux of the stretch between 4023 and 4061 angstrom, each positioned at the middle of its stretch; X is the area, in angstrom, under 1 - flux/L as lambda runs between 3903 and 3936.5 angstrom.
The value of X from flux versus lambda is 6.4 angstrom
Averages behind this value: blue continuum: 19.9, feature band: 19.8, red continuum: 36.4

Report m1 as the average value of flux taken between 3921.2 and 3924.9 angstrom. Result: 24.7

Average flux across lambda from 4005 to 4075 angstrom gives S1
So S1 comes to 36.5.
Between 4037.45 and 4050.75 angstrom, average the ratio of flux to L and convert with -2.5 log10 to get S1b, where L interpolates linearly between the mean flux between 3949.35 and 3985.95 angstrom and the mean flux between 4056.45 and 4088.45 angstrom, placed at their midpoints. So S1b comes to -0.14 mag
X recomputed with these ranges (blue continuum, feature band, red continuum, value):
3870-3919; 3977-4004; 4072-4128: -3.92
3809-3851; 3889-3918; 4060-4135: -0.98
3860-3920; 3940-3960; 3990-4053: 3.39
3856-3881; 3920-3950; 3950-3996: 6.65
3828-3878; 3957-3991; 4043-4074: 6.37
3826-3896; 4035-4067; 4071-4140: -3.03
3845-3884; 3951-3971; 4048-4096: 5.63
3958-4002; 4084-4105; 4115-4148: -1.93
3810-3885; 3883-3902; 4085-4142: -0.53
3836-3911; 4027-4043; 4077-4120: -2.75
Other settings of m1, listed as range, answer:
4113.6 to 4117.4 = 38.7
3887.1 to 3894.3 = 22.8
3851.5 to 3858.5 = 20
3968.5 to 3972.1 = 12.9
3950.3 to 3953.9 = 25.8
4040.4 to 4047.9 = 36.1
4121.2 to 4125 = 38.8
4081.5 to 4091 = 40.6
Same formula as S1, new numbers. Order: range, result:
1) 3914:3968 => 19.5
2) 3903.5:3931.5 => 21.7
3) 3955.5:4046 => 31.5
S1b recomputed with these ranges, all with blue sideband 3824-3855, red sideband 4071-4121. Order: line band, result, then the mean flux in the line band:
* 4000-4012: -0.23 mag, 36.6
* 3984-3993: -0.16 mag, 33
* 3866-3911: -0.03 mag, 21.4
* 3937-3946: 0.38 mag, 17.5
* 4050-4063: -0.04 mag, 34.7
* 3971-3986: 0.09 mag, 25.3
